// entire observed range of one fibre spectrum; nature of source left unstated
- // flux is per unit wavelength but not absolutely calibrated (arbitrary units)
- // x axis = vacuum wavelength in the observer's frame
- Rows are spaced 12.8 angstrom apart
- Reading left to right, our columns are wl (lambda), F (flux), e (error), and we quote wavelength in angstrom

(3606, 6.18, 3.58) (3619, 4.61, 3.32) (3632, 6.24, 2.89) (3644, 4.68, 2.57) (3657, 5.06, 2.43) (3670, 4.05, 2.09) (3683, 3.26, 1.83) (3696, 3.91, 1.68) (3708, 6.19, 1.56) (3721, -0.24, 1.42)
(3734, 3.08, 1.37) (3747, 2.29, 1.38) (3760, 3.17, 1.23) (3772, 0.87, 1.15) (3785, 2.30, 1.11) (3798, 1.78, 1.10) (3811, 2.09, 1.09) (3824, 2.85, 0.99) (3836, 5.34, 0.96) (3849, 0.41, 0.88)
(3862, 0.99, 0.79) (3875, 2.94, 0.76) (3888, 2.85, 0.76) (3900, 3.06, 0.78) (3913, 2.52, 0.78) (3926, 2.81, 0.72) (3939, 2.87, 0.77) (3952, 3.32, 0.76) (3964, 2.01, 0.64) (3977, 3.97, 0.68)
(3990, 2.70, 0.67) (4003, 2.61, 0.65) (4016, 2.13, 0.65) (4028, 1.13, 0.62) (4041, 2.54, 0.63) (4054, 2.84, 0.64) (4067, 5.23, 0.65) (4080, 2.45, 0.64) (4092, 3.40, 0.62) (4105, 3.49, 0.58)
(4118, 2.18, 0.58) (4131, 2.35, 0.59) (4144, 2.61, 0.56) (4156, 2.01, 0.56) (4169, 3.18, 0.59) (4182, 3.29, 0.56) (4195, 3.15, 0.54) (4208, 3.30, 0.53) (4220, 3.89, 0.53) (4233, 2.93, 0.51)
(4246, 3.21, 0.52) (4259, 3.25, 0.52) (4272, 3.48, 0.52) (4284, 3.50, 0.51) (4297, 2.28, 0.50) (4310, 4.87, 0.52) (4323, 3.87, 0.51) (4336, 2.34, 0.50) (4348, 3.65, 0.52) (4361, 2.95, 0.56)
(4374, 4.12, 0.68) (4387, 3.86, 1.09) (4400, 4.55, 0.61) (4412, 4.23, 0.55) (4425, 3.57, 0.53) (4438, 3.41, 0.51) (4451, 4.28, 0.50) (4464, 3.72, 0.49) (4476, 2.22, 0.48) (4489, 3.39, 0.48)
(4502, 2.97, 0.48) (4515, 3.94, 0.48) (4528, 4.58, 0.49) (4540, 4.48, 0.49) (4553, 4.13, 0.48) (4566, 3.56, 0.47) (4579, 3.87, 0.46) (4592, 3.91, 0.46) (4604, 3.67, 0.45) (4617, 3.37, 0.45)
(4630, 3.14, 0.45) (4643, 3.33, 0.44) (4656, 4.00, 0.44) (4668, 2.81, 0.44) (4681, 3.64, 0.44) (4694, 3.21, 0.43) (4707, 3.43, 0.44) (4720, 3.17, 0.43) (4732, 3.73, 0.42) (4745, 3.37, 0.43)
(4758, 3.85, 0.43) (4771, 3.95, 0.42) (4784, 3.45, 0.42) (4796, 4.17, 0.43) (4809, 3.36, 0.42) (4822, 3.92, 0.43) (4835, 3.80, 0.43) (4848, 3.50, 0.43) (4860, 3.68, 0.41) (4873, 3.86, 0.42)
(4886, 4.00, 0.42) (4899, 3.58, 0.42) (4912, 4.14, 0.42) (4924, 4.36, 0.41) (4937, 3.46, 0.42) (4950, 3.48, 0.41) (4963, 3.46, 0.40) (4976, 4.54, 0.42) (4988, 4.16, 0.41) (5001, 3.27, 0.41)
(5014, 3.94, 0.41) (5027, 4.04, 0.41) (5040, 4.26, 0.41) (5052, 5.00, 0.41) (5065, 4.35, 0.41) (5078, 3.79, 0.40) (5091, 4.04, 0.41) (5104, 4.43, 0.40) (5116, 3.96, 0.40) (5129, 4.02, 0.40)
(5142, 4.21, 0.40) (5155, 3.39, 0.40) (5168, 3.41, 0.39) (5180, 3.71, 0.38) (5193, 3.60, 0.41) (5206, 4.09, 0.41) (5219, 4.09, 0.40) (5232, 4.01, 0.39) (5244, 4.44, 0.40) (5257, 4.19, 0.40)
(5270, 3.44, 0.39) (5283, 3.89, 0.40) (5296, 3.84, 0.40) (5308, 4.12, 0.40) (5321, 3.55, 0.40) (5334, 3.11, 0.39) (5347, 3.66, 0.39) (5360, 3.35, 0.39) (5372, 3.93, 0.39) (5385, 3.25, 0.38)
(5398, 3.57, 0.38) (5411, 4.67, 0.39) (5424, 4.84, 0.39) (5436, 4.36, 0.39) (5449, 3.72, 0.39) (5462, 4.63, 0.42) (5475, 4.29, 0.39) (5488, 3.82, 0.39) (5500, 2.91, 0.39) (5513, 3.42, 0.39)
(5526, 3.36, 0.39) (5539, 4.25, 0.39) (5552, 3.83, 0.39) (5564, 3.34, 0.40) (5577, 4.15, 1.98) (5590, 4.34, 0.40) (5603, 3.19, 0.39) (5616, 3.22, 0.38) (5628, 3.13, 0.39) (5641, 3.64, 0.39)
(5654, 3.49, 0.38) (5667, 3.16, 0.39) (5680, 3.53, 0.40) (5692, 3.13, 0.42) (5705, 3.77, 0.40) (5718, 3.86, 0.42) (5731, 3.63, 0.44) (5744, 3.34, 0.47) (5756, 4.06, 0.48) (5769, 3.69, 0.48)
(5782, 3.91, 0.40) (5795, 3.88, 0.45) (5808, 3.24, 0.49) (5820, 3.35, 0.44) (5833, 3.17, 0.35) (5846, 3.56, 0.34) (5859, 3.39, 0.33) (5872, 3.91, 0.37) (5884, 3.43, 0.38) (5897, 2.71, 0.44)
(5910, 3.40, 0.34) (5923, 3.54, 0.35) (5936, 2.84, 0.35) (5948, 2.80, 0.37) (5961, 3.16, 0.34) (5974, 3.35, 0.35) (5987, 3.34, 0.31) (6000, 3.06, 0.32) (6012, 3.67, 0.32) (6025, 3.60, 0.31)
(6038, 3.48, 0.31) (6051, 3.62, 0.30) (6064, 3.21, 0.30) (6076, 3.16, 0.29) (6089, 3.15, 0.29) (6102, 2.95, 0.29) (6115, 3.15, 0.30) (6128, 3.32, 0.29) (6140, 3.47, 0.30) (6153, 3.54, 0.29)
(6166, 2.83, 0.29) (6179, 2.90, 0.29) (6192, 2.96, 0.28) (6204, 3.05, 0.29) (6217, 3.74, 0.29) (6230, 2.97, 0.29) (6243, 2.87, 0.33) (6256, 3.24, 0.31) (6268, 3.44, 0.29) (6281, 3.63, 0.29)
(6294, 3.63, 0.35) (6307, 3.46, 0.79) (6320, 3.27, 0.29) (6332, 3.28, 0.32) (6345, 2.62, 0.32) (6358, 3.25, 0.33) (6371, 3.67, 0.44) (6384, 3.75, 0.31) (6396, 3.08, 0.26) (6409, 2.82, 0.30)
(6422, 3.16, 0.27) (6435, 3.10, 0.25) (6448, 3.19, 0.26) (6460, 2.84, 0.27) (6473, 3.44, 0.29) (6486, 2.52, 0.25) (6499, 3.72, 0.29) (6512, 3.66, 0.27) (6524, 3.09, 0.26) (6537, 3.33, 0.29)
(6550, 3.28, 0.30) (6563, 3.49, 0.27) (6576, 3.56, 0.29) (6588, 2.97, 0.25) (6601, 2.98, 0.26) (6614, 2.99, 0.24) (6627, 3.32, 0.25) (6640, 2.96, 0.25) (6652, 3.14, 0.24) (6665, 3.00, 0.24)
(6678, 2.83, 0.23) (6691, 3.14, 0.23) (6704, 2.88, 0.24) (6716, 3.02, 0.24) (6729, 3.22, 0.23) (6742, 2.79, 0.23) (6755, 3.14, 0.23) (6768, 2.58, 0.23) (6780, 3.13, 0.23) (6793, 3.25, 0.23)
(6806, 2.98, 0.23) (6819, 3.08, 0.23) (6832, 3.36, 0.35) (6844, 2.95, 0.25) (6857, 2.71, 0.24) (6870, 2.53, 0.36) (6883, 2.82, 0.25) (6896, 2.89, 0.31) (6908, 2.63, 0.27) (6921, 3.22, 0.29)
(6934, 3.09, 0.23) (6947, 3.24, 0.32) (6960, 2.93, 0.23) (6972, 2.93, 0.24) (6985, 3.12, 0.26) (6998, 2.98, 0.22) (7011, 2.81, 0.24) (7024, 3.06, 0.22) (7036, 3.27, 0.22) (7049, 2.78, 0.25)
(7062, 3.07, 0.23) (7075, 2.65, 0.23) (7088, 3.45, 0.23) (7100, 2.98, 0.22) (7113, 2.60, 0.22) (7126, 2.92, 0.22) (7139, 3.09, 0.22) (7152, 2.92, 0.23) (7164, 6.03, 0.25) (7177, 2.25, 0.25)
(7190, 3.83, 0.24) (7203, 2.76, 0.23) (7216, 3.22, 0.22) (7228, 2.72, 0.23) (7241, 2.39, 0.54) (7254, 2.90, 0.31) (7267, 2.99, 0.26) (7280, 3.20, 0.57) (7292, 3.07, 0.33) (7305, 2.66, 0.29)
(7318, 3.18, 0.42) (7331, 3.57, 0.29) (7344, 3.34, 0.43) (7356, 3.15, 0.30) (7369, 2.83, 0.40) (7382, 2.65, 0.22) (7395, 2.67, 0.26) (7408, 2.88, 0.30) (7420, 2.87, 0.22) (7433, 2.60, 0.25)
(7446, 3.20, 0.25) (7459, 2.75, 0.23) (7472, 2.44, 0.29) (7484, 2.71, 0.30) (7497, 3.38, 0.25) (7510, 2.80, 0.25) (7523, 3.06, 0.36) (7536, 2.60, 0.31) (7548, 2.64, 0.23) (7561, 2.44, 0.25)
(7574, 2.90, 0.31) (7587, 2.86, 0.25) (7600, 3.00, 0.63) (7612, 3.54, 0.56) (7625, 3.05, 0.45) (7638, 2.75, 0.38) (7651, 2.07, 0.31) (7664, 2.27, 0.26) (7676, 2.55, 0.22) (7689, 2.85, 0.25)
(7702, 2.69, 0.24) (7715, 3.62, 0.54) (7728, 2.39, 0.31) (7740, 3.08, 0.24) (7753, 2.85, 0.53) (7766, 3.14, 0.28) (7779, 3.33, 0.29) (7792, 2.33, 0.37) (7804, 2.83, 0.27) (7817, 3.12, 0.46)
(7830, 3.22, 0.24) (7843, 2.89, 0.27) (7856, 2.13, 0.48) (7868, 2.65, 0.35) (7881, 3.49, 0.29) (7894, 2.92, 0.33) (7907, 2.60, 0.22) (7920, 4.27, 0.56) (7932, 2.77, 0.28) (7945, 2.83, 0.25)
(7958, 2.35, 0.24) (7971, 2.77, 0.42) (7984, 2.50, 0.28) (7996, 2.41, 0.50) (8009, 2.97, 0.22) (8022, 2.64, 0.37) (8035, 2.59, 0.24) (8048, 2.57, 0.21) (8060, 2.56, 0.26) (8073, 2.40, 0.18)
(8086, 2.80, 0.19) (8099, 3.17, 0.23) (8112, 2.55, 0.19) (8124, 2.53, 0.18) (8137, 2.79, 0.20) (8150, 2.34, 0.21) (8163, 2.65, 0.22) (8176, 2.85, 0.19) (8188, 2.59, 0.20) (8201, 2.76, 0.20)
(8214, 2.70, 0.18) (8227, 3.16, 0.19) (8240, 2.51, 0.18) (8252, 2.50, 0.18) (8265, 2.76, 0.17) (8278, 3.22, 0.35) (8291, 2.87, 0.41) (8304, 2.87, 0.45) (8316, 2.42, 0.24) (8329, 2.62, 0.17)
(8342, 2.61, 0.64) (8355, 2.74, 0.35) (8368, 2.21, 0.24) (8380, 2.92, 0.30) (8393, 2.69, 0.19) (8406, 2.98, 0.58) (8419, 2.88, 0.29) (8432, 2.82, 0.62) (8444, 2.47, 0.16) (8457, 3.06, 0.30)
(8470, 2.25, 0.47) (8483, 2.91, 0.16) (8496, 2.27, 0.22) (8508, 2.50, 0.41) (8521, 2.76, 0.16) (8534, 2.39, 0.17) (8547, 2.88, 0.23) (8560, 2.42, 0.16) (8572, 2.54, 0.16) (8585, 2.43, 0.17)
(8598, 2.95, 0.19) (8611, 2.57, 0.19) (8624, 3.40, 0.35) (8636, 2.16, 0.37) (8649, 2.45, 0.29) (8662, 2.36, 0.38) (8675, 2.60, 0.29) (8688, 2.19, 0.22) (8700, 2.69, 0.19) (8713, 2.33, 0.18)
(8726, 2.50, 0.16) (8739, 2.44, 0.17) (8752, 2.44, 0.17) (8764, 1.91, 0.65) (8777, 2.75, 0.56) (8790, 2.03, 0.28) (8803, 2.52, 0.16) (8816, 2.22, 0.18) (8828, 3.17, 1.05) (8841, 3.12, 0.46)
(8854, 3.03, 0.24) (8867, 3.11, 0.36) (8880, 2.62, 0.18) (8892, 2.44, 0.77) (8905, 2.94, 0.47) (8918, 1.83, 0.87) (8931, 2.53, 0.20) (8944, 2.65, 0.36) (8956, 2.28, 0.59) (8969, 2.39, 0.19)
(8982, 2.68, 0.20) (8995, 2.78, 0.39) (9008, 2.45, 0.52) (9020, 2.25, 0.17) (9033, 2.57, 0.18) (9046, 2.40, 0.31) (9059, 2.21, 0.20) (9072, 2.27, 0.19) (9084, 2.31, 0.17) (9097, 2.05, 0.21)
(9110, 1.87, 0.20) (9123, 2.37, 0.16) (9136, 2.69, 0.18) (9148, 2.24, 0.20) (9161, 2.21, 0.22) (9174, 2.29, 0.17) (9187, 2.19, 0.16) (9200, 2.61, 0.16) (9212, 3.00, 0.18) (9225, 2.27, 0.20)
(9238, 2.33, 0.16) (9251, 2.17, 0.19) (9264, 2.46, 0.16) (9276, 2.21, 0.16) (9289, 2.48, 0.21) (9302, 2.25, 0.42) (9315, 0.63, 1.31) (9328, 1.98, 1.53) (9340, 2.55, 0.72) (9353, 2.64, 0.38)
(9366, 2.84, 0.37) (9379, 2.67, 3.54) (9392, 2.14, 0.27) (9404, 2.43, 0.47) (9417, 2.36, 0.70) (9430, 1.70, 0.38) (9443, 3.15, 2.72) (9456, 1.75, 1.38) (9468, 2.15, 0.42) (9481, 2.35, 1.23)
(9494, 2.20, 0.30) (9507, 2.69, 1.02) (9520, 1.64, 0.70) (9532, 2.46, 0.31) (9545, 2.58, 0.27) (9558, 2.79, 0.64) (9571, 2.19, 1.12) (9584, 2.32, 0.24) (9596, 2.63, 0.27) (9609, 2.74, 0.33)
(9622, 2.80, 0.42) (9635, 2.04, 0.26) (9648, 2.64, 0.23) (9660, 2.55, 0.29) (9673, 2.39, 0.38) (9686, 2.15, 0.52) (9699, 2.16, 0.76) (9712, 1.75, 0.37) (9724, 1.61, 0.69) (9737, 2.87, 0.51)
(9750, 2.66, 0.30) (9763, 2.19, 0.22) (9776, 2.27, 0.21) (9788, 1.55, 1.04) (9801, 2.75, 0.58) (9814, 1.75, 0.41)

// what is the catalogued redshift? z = 0.09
